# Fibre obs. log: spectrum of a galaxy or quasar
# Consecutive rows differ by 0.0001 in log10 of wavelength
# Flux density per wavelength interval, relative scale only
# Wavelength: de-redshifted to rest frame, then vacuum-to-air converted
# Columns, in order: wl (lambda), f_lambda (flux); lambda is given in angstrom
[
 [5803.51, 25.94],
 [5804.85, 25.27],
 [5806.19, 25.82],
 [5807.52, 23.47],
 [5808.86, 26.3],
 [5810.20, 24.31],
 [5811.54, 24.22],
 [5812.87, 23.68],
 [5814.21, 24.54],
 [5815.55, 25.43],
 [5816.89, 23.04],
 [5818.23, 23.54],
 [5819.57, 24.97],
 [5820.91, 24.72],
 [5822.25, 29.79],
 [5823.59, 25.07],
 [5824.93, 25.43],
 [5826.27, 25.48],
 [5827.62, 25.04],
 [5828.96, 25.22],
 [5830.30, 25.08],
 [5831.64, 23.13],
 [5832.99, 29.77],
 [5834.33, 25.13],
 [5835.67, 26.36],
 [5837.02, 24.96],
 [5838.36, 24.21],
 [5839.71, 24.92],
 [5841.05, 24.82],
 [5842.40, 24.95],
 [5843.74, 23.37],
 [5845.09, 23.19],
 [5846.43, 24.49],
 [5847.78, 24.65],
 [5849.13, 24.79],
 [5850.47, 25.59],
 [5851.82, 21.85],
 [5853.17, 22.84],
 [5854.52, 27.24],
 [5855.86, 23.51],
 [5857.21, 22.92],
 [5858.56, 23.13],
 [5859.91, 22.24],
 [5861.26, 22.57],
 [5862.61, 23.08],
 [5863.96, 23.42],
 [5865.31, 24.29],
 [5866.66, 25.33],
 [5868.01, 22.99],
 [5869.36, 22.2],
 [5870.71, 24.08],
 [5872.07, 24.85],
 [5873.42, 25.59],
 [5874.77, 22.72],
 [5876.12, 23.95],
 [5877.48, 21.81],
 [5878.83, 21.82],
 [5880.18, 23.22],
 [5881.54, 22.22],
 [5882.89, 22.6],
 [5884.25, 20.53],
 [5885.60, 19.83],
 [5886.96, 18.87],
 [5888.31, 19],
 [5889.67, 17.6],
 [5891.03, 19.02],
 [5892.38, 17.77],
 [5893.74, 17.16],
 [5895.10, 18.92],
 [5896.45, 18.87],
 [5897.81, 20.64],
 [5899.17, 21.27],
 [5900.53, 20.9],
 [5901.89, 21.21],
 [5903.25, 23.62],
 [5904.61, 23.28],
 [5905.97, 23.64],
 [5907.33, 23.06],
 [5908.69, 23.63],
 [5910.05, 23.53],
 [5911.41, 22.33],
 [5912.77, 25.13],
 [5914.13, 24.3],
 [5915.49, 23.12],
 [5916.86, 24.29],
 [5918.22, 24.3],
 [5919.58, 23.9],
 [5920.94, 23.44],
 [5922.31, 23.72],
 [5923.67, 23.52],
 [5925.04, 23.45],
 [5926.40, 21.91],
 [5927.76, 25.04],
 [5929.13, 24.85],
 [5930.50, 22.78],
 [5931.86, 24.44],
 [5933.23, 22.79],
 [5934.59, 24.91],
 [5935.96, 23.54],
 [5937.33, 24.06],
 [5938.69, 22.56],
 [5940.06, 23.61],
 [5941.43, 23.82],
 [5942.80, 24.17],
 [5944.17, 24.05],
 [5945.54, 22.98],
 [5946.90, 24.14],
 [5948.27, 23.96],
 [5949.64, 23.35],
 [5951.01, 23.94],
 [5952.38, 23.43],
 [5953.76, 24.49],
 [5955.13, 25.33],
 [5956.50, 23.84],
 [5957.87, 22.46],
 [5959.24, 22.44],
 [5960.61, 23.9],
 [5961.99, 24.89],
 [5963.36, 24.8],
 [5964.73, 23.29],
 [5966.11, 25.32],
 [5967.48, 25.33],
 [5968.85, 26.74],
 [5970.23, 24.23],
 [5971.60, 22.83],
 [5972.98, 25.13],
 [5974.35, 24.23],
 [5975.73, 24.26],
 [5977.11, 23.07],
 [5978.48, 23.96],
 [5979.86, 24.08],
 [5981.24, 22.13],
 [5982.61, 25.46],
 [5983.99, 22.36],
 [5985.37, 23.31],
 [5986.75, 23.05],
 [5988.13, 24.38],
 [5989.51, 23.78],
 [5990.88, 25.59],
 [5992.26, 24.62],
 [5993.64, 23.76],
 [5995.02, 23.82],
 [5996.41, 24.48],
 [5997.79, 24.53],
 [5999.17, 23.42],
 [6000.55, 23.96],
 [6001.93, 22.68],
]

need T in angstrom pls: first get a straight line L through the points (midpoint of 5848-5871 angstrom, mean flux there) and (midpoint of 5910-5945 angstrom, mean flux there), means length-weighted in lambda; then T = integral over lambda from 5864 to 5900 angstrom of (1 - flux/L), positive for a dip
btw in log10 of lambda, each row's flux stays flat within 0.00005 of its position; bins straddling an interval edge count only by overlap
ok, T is 3.40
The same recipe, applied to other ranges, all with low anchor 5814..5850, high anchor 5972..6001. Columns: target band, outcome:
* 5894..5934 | 2.5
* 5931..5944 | 0.3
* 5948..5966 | 0.2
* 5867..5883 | 1.0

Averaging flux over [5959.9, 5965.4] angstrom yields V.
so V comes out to 24.2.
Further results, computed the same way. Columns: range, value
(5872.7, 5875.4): 24.2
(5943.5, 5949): 23.8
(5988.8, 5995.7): 24.3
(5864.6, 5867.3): 24.8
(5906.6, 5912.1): 23.2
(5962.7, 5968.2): 24.7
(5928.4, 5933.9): 23.7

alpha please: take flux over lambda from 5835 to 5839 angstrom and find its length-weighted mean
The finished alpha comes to 25.2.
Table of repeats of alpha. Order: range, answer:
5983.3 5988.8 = 23.2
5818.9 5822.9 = 26.5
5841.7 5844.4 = 24.2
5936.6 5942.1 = 23.5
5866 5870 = 23.5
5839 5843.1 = 24.9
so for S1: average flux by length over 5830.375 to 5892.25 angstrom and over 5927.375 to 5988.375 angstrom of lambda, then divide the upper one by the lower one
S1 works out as 1.03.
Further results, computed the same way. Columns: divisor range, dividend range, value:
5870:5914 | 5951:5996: 1.11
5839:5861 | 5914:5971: 1.00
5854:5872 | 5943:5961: 1.00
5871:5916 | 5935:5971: 1.11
